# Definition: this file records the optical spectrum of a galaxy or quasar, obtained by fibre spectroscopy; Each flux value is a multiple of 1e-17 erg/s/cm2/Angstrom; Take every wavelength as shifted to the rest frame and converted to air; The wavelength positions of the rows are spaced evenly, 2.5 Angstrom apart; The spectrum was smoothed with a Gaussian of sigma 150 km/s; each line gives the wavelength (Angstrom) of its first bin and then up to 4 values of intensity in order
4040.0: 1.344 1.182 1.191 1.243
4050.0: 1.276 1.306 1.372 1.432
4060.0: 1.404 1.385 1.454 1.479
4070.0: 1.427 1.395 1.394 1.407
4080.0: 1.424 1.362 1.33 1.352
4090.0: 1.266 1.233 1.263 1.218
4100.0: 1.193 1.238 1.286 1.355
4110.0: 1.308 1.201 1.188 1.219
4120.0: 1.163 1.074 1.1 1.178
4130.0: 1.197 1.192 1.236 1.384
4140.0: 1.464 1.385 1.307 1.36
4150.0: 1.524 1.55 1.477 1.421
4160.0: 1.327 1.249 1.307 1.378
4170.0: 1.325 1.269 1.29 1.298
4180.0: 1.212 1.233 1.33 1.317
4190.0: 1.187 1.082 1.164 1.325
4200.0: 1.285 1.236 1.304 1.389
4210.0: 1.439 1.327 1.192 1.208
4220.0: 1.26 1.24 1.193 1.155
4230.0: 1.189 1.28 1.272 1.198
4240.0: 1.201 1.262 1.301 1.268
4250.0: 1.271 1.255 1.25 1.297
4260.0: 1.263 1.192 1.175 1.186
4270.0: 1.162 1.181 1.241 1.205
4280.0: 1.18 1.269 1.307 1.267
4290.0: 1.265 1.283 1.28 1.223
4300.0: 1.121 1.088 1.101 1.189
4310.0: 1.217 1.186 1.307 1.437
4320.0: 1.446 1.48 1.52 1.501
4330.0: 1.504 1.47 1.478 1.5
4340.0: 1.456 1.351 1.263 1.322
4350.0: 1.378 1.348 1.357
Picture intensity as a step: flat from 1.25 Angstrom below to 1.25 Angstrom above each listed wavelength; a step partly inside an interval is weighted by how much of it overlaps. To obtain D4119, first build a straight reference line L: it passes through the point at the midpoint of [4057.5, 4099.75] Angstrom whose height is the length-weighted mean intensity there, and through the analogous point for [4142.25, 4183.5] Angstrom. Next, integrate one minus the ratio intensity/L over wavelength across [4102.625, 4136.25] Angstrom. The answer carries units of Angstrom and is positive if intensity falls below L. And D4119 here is 3.6 Angstrom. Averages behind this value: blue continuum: 1.36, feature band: 1.21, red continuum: 1.35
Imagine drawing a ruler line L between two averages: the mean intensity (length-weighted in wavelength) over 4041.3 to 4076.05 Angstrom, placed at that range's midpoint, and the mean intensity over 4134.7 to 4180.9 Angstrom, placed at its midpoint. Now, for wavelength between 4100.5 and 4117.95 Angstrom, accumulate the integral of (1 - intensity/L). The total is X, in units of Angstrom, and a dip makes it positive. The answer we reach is 1.3 Angstrom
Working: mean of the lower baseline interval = 1.35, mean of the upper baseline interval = 1.36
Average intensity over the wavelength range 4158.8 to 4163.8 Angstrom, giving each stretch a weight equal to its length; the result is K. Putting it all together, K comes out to 1.29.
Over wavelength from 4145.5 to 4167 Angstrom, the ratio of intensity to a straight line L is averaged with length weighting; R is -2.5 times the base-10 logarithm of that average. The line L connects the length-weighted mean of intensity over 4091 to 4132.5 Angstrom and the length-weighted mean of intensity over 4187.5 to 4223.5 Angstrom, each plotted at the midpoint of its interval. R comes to -0.13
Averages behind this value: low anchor 1.21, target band 1.4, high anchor 1.26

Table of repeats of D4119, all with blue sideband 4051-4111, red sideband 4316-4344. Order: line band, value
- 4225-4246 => 2.81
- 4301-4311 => 2.11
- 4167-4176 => 0.50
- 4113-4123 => 1.41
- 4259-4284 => 4.01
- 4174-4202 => 3.00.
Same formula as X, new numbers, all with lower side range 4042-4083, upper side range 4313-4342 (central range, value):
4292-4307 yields 2.76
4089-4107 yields 1.69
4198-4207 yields 0.78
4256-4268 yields 1.73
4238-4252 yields 1.66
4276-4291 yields 1.98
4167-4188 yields 1.68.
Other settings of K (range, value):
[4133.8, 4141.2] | 1.36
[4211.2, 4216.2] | 1.26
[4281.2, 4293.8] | 1.28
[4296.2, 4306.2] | 1.13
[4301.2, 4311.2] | 1.15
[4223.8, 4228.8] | 1.17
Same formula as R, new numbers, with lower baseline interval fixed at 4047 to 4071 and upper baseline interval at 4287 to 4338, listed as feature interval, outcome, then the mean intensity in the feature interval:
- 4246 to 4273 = 0.09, 1.23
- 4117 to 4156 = 0.05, 1.3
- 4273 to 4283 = 0.10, 1.22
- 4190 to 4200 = 0.13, 1.2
